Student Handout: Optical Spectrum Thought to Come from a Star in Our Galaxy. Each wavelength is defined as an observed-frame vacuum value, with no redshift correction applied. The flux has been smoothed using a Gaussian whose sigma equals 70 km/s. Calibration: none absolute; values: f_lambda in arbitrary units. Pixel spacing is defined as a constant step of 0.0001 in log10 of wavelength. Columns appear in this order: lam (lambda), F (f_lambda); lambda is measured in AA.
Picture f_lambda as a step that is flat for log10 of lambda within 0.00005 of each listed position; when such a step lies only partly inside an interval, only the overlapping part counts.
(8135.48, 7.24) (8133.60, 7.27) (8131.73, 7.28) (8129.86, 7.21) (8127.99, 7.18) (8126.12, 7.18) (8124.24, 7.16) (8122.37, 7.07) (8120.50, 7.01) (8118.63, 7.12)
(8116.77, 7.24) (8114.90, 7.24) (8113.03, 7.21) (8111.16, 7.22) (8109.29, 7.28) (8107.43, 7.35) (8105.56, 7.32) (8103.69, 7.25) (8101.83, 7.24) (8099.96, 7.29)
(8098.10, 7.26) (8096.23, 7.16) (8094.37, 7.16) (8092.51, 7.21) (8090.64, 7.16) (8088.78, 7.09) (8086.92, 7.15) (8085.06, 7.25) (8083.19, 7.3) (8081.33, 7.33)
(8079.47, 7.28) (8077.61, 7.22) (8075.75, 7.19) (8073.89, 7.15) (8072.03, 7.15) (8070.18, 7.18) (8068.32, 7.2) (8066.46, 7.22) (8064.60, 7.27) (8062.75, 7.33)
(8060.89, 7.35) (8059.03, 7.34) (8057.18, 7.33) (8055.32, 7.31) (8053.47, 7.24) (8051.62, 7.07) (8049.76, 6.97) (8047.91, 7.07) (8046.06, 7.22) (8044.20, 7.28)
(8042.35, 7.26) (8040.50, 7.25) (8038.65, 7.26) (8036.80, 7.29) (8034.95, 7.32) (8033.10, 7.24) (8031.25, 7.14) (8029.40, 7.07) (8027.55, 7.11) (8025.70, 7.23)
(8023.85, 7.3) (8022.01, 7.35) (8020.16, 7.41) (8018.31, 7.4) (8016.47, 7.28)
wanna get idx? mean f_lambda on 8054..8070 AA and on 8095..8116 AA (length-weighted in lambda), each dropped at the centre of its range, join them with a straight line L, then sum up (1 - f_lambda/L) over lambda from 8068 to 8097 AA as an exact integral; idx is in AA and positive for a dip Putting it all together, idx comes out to 0.3 AA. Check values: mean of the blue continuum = 7.29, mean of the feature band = 7.2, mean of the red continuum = 7.25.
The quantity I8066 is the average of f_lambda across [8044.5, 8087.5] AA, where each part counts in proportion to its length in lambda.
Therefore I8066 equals 7.22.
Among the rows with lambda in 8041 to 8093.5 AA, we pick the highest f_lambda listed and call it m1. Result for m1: 7.35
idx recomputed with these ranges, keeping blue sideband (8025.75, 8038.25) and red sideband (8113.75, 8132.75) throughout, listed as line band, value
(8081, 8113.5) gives -0.25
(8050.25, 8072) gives -0.18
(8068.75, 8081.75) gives -0.04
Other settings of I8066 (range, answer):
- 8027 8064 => 7.22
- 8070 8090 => 7.21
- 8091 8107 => 7.23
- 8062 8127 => 7.21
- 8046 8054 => 7.1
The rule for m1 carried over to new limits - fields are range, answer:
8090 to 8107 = 7.32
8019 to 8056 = 7.41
